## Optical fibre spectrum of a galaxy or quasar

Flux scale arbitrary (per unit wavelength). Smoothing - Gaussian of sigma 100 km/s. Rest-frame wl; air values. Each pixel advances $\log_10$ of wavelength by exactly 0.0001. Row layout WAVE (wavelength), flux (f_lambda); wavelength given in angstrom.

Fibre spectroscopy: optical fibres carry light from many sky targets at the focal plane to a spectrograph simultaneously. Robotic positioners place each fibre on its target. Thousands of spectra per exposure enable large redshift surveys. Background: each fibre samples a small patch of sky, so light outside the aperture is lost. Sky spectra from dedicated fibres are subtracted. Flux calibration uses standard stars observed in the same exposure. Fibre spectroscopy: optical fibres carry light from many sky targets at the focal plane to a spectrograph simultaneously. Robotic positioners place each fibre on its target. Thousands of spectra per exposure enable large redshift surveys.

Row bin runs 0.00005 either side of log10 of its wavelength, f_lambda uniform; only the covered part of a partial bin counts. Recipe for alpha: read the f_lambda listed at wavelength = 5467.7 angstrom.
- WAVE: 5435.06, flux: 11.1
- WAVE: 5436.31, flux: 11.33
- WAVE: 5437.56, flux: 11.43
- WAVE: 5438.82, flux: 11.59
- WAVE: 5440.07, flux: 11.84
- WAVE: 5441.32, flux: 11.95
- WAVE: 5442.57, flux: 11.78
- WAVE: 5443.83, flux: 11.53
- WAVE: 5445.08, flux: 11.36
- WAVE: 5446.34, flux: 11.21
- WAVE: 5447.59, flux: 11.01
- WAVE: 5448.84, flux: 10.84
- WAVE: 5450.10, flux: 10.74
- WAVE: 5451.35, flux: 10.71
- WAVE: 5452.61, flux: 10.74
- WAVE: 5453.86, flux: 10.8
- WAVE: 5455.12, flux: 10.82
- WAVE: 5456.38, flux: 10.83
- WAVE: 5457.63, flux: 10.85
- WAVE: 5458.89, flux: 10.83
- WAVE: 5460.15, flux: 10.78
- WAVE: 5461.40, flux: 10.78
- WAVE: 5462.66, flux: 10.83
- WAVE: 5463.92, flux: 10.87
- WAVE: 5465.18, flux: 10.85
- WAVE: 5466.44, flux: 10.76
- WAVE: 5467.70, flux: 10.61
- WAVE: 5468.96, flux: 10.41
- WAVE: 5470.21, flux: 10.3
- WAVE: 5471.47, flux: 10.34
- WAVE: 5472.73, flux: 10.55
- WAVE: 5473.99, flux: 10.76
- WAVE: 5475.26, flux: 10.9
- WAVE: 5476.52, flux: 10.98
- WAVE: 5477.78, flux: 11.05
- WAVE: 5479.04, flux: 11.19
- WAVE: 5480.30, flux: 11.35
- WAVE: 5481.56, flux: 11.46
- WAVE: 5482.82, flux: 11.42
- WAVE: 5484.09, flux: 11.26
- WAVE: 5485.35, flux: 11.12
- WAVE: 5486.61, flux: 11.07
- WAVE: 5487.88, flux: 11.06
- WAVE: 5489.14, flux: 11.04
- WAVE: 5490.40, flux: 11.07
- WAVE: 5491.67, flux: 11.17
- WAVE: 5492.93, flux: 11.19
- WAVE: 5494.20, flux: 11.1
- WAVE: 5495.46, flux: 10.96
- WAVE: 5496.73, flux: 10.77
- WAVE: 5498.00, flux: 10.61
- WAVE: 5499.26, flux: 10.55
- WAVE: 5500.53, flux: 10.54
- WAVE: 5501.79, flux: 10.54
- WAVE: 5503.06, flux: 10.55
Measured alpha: 10.61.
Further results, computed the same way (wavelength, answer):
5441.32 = 11.95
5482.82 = 11.42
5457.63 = 10.85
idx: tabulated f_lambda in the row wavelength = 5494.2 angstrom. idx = 11.1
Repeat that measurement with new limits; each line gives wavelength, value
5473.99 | 10.76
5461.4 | 10.78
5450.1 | 10.74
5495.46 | 10.96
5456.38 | 10.83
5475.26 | 10.9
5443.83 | 11.53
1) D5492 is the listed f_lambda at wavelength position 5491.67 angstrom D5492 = 11.17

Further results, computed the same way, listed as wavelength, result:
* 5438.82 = 11.59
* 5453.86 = 10.8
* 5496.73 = 10.77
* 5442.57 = 11.78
